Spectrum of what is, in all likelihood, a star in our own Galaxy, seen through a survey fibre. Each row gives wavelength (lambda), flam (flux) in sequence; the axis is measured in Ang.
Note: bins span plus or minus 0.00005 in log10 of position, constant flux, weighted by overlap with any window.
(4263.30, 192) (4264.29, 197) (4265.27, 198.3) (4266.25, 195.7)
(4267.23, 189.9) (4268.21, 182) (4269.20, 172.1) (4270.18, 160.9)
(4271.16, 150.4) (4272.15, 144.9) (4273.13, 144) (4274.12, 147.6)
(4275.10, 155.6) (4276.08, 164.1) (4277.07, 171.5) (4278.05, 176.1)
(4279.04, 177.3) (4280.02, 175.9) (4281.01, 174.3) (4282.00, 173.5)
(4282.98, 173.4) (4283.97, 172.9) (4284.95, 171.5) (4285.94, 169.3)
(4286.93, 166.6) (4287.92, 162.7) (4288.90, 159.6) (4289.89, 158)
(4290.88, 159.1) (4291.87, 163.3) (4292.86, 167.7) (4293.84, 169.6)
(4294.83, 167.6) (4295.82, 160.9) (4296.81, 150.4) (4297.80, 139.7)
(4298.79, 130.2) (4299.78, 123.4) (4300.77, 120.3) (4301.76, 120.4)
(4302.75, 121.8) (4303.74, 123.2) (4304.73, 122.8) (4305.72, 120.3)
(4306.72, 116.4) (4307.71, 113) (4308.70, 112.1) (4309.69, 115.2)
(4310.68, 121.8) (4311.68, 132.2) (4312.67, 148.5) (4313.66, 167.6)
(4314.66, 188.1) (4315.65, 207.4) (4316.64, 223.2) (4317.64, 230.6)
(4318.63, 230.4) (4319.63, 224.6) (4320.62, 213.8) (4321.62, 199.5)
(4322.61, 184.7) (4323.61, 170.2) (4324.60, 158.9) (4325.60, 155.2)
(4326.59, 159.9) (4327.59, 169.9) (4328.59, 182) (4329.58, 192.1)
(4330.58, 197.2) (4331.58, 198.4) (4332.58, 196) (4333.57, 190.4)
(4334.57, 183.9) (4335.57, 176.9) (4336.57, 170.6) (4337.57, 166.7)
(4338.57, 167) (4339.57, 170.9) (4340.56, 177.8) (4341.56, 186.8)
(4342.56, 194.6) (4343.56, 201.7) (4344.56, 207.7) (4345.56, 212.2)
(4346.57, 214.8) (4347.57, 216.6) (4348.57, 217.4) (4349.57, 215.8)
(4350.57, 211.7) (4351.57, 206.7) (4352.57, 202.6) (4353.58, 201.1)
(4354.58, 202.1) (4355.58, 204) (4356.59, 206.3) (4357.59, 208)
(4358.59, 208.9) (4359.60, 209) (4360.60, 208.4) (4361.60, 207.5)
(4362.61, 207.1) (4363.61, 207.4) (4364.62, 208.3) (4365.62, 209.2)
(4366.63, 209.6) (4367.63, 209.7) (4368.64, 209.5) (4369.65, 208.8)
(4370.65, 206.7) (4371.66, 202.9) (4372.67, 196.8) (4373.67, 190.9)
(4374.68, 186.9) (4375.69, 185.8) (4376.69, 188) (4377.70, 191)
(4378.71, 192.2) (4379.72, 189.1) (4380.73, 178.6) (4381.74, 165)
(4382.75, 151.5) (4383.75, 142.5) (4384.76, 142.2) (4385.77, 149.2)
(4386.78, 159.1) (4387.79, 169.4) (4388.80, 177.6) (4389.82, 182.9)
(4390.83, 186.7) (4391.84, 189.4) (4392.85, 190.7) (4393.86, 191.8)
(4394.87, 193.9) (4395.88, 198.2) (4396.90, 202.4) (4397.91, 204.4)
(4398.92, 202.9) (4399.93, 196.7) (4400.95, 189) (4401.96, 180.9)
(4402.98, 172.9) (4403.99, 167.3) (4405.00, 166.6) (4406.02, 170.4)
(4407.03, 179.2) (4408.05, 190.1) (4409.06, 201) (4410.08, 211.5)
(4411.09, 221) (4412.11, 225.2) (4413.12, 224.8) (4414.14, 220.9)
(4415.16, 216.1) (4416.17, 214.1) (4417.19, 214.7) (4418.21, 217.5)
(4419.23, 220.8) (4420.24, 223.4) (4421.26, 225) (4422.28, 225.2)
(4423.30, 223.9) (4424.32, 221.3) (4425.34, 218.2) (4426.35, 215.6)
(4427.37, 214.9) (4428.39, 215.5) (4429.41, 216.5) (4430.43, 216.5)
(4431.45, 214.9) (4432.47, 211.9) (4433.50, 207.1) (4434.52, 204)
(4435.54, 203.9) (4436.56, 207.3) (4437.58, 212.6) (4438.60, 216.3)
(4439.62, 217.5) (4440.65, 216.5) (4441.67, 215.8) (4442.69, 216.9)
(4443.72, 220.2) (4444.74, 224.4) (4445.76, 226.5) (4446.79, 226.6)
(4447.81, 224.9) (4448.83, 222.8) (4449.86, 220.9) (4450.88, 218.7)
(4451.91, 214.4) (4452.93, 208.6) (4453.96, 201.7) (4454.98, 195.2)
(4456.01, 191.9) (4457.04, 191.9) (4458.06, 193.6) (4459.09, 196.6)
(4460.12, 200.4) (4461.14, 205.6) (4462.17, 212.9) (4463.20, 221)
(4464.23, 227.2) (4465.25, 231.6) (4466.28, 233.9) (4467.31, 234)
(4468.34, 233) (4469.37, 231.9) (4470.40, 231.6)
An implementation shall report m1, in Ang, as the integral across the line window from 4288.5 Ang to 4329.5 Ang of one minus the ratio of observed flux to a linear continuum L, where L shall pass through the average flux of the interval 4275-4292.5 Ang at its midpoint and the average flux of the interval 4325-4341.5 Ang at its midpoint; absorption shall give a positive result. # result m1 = 3.5 Ang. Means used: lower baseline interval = 168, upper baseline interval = 179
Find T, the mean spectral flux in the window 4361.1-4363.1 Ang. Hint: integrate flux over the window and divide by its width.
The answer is 207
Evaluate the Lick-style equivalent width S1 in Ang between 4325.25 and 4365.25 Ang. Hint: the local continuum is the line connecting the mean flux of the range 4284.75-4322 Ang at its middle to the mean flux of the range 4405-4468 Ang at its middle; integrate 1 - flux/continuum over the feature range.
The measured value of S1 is -4.69 Ang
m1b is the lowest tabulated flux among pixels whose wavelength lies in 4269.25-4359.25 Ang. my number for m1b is 112.1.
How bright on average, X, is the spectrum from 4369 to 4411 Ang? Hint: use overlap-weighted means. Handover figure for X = 184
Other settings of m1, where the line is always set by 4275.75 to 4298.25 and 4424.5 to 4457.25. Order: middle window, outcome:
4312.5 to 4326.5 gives -1.3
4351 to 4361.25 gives -1.0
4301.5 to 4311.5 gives 3.1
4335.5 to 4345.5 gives 0.0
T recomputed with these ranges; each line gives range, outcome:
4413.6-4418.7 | 216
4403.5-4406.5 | 168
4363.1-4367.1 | 209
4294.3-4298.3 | 155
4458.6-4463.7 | 207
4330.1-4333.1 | 197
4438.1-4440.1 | 217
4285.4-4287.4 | 168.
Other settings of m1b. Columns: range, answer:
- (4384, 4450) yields 142.2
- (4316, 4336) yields 155.2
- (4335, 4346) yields 166.7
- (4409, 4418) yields 201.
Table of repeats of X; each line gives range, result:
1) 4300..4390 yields 182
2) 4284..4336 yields 164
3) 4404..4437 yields 211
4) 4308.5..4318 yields 165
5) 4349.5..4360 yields 206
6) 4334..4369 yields 200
